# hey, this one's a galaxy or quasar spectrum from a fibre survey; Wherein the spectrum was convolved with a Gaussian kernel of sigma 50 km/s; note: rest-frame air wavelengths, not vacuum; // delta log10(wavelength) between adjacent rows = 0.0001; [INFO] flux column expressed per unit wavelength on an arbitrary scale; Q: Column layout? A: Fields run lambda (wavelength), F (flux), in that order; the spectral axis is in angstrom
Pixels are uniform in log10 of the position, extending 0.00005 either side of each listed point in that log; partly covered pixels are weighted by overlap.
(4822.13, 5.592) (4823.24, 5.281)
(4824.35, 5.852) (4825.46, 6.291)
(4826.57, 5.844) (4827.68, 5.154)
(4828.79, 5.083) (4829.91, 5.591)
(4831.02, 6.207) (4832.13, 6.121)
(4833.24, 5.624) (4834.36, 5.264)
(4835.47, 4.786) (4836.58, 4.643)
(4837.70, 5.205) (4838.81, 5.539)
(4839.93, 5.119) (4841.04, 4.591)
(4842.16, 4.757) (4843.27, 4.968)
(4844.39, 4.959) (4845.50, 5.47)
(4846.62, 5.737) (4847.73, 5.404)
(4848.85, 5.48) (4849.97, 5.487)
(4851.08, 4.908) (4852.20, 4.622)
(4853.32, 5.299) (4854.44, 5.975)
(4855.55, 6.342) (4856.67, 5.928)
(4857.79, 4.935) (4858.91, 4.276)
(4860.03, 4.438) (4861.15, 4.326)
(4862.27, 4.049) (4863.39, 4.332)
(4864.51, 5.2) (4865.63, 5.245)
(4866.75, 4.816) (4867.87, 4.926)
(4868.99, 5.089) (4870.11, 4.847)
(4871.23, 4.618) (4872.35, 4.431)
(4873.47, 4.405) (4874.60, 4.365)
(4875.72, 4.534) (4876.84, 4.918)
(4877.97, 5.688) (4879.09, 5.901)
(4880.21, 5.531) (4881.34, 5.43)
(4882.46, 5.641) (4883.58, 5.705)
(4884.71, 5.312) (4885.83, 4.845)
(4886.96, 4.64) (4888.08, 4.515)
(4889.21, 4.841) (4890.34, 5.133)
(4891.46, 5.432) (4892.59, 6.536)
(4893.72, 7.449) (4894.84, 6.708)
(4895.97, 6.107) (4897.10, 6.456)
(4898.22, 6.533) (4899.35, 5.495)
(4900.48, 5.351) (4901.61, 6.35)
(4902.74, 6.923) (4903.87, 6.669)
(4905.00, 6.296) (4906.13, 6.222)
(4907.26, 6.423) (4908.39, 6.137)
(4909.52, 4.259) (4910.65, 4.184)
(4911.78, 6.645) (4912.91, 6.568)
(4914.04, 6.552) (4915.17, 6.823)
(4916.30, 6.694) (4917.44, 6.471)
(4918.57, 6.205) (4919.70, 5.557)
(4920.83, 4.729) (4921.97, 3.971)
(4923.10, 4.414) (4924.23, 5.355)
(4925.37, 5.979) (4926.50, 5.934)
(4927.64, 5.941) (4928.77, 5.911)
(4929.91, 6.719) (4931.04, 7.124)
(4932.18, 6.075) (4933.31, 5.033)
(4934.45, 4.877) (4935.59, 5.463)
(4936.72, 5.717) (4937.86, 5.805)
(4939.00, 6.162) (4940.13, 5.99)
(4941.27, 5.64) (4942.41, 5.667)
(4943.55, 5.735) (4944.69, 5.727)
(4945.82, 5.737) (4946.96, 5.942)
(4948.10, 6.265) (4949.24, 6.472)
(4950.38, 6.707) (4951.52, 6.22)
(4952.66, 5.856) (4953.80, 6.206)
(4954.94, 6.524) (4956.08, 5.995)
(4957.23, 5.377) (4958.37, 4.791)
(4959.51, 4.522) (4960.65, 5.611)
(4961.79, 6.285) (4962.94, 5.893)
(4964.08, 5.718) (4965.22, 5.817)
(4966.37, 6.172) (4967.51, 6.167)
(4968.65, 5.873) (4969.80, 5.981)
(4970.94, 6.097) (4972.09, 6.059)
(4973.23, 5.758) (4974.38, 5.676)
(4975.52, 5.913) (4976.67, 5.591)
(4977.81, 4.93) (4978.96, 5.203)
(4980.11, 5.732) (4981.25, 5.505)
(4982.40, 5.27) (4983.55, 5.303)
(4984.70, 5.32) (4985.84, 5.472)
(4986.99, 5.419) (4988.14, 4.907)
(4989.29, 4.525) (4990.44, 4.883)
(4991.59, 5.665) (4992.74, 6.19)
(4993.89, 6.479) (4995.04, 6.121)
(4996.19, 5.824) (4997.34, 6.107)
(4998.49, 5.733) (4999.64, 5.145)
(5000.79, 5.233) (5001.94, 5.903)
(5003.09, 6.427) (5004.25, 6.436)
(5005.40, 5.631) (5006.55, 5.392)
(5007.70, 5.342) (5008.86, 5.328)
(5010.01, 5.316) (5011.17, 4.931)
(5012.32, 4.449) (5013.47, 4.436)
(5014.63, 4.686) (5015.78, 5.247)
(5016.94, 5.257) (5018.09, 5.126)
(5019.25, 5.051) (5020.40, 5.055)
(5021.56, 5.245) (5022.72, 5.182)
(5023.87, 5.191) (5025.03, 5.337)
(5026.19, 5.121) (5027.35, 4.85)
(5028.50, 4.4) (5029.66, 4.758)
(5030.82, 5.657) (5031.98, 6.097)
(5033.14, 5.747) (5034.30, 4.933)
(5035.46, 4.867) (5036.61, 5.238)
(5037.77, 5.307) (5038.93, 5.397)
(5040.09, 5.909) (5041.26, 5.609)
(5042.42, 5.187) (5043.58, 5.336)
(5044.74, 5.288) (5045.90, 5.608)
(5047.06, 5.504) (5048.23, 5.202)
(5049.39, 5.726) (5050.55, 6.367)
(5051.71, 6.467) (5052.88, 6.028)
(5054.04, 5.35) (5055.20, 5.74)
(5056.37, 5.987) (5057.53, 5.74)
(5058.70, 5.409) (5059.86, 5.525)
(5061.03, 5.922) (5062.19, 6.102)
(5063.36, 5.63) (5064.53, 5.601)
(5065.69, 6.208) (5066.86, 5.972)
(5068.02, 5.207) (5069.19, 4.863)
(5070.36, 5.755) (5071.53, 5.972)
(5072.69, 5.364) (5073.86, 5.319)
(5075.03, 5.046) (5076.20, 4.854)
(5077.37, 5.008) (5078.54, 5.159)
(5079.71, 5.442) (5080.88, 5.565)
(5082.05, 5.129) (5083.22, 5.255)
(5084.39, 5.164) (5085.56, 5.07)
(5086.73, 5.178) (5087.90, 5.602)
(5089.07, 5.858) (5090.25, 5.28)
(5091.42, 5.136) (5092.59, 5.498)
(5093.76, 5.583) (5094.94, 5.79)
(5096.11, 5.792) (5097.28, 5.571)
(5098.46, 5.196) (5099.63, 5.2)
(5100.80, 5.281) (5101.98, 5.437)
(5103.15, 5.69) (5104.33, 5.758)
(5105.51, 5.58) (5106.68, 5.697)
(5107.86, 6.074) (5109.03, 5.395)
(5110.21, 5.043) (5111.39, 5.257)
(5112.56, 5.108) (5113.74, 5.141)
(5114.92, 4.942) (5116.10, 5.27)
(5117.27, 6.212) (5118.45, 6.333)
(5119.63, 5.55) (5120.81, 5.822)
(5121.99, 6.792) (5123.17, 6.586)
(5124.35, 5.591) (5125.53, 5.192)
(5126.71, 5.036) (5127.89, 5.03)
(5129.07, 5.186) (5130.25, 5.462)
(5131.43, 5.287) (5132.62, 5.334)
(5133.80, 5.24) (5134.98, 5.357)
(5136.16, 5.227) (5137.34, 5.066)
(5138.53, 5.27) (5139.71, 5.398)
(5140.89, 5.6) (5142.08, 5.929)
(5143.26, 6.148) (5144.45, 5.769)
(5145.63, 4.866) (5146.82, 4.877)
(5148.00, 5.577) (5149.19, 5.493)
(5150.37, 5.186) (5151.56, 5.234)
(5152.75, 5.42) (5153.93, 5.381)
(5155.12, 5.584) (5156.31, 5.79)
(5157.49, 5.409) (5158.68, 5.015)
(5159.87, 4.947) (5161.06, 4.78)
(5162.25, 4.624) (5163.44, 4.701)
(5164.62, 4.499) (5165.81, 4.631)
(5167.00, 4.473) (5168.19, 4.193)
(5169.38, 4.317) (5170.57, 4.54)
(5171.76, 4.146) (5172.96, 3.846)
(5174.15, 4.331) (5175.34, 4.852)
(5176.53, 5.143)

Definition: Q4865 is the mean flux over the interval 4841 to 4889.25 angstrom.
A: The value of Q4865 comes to 5.05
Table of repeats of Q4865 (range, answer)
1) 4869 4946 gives 5.67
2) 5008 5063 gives 5.37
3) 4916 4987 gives 5.75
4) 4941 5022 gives 5.61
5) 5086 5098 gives 5.52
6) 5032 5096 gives 5.51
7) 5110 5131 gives 5.54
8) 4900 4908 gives 6.32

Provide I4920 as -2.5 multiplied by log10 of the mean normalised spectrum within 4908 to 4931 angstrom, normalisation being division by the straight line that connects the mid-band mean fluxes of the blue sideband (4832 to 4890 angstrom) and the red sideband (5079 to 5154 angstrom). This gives -0.12 mag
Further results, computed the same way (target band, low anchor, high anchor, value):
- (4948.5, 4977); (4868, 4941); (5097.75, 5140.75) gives -0.05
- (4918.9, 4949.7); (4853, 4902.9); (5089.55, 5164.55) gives -0.07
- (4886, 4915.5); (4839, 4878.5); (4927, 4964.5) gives -0.10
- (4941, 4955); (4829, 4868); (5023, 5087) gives -0.14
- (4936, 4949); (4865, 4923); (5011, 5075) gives -0.07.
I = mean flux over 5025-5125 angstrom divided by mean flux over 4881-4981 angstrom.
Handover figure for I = 0.95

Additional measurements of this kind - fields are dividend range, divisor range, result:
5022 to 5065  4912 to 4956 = 0.93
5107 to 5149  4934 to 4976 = 0.94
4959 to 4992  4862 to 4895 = 1.08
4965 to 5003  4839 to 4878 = 1.13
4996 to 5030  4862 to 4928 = 0.95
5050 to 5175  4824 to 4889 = 1.04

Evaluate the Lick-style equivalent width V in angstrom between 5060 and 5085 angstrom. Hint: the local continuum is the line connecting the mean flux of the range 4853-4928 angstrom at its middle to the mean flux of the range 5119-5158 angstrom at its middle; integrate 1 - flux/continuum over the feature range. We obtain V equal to 0.1 angstrom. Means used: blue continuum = 5.49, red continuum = 5.48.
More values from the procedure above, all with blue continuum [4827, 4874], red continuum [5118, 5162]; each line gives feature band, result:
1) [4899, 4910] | -1.85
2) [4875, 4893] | -0.45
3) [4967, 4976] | -1.19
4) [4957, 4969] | -0.98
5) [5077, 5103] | 0.01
